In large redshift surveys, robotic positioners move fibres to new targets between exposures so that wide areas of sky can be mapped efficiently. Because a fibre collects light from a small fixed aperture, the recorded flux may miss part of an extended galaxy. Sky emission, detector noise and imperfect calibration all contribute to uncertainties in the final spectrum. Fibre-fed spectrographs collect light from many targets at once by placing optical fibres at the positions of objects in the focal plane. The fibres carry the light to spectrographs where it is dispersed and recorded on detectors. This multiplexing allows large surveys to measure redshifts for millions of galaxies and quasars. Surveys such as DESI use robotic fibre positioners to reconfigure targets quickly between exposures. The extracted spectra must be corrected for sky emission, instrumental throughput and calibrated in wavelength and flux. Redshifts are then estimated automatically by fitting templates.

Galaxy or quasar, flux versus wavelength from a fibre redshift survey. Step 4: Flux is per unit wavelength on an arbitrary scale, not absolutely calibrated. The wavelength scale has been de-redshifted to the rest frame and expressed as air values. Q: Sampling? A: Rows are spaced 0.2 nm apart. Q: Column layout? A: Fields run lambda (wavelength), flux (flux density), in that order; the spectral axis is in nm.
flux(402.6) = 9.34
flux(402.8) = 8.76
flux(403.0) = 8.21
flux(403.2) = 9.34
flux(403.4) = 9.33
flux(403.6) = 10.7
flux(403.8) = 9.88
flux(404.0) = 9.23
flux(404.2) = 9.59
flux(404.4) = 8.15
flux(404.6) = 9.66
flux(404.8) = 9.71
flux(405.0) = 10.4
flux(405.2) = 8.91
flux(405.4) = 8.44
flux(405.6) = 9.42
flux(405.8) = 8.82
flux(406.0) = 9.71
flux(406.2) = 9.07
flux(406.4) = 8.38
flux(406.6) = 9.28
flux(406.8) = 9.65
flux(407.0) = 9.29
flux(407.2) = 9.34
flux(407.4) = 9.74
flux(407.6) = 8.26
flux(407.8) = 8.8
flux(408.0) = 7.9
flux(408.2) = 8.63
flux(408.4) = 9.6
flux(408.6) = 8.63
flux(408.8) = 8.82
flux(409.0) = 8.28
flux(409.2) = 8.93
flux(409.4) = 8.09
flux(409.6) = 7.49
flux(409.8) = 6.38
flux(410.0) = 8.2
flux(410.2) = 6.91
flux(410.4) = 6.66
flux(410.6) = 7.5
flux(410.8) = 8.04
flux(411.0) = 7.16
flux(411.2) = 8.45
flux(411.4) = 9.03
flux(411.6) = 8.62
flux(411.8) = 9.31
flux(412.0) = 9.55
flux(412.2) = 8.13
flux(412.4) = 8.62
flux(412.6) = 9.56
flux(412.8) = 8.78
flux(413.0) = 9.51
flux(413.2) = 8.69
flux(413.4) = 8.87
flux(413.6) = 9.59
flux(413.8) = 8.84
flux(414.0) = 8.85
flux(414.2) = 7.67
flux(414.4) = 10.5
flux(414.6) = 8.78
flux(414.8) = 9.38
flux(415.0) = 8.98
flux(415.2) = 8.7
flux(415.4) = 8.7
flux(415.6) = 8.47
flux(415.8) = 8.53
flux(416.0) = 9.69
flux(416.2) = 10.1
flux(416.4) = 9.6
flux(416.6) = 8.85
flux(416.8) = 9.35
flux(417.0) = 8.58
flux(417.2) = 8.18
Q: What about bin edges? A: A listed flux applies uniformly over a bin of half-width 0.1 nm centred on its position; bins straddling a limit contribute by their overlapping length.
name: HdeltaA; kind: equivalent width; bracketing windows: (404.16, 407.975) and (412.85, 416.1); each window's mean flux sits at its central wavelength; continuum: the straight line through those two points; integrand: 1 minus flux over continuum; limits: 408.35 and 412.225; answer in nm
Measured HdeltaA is 0.38 nm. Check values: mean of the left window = 9.16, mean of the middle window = 8.17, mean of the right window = 8.98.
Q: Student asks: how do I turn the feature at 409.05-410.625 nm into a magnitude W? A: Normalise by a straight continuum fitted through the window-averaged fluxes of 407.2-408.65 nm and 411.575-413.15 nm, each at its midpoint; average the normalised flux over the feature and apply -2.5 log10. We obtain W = 0.18 mag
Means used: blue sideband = 8.84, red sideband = 9.02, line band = 7.55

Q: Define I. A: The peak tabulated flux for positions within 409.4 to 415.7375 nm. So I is 10.5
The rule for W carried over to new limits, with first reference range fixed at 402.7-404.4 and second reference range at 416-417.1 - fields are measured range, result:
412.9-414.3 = 0.056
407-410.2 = 0.106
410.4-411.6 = 0.170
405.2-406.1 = 0.028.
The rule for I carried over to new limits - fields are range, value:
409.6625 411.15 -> 8.2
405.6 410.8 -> 9.74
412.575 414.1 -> 9.59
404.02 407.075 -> 10.4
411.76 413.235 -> 9.56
